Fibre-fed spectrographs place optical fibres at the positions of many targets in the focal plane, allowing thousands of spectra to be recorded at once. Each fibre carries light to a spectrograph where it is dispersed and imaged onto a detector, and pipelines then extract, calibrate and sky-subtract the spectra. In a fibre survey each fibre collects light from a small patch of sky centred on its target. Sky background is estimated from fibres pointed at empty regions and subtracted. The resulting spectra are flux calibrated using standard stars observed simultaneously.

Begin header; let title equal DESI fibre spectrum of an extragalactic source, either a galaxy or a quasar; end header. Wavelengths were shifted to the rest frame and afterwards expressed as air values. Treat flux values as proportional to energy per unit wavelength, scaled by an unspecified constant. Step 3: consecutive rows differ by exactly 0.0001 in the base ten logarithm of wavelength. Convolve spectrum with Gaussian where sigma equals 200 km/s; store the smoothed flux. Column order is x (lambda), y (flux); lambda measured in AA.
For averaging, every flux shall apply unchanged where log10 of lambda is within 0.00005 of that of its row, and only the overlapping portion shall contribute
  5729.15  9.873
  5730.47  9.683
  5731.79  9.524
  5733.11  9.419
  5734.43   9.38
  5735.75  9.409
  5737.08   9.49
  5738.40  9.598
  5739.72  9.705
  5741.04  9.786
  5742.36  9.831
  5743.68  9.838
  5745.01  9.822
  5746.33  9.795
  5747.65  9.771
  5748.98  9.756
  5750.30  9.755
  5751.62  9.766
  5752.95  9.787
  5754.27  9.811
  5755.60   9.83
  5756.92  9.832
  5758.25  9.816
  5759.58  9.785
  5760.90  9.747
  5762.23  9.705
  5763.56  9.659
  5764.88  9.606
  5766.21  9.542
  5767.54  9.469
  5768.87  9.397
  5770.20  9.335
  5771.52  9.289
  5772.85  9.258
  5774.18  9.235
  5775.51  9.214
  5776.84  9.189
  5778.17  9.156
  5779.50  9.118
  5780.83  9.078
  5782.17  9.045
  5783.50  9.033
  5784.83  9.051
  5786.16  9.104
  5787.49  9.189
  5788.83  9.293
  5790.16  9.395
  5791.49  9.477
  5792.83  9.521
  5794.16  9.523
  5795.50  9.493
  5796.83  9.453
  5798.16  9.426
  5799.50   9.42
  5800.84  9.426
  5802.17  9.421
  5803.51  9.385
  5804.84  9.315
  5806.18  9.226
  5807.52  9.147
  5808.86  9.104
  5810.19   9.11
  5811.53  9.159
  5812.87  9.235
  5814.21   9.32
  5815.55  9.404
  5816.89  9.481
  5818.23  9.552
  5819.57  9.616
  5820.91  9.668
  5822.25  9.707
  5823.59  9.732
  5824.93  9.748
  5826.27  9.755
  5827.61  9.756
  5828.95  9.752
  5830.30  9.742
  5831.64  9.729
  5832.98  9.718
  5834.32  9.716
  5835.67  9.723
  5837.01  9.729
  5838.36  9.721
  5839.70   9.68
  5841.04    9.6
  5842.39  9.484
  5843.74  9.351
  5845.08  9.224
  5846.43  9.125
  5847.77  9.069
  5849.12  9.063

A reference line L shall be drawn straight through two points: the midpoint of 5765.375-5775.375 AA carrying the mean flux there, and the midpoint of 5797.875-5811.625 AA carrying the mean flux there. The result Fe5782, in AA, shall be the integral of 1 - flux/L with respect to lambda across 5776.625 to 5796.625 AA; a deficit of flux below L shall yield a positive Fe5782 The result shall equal 0.15 AA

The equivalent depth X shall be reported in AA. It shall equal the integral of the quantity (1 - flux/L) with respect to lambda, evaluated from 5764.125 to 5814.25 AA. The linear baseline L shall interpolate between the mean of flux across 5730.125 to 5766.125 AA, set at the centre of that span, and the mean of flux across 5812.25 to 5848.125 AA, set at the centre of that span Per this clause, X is 1.8 AA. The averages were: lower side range 9.7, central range 9.29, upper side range 9.57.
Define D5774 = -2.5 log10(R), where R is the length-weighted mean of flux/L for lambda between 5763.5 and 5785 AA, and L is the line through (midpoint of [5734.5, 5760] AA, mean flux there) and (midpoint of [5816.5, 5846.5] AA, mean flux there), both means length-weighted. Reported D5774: 0.05 mag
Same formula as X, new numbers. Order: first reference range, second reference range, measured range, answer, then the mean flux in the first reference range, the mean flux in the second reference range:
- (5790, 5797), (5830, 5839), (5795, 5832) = 0.50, 9.48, 9.73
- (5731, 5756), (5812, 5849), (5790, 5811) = 0.52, 9.68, 9.56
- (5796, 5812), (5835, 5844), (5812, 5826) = -0.16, 9.31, 9.62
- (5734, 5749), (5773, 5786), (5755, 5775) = -0.48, 9.68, 9.13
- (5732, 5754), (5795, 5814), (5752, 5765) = -0.24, 9.68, 9.31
